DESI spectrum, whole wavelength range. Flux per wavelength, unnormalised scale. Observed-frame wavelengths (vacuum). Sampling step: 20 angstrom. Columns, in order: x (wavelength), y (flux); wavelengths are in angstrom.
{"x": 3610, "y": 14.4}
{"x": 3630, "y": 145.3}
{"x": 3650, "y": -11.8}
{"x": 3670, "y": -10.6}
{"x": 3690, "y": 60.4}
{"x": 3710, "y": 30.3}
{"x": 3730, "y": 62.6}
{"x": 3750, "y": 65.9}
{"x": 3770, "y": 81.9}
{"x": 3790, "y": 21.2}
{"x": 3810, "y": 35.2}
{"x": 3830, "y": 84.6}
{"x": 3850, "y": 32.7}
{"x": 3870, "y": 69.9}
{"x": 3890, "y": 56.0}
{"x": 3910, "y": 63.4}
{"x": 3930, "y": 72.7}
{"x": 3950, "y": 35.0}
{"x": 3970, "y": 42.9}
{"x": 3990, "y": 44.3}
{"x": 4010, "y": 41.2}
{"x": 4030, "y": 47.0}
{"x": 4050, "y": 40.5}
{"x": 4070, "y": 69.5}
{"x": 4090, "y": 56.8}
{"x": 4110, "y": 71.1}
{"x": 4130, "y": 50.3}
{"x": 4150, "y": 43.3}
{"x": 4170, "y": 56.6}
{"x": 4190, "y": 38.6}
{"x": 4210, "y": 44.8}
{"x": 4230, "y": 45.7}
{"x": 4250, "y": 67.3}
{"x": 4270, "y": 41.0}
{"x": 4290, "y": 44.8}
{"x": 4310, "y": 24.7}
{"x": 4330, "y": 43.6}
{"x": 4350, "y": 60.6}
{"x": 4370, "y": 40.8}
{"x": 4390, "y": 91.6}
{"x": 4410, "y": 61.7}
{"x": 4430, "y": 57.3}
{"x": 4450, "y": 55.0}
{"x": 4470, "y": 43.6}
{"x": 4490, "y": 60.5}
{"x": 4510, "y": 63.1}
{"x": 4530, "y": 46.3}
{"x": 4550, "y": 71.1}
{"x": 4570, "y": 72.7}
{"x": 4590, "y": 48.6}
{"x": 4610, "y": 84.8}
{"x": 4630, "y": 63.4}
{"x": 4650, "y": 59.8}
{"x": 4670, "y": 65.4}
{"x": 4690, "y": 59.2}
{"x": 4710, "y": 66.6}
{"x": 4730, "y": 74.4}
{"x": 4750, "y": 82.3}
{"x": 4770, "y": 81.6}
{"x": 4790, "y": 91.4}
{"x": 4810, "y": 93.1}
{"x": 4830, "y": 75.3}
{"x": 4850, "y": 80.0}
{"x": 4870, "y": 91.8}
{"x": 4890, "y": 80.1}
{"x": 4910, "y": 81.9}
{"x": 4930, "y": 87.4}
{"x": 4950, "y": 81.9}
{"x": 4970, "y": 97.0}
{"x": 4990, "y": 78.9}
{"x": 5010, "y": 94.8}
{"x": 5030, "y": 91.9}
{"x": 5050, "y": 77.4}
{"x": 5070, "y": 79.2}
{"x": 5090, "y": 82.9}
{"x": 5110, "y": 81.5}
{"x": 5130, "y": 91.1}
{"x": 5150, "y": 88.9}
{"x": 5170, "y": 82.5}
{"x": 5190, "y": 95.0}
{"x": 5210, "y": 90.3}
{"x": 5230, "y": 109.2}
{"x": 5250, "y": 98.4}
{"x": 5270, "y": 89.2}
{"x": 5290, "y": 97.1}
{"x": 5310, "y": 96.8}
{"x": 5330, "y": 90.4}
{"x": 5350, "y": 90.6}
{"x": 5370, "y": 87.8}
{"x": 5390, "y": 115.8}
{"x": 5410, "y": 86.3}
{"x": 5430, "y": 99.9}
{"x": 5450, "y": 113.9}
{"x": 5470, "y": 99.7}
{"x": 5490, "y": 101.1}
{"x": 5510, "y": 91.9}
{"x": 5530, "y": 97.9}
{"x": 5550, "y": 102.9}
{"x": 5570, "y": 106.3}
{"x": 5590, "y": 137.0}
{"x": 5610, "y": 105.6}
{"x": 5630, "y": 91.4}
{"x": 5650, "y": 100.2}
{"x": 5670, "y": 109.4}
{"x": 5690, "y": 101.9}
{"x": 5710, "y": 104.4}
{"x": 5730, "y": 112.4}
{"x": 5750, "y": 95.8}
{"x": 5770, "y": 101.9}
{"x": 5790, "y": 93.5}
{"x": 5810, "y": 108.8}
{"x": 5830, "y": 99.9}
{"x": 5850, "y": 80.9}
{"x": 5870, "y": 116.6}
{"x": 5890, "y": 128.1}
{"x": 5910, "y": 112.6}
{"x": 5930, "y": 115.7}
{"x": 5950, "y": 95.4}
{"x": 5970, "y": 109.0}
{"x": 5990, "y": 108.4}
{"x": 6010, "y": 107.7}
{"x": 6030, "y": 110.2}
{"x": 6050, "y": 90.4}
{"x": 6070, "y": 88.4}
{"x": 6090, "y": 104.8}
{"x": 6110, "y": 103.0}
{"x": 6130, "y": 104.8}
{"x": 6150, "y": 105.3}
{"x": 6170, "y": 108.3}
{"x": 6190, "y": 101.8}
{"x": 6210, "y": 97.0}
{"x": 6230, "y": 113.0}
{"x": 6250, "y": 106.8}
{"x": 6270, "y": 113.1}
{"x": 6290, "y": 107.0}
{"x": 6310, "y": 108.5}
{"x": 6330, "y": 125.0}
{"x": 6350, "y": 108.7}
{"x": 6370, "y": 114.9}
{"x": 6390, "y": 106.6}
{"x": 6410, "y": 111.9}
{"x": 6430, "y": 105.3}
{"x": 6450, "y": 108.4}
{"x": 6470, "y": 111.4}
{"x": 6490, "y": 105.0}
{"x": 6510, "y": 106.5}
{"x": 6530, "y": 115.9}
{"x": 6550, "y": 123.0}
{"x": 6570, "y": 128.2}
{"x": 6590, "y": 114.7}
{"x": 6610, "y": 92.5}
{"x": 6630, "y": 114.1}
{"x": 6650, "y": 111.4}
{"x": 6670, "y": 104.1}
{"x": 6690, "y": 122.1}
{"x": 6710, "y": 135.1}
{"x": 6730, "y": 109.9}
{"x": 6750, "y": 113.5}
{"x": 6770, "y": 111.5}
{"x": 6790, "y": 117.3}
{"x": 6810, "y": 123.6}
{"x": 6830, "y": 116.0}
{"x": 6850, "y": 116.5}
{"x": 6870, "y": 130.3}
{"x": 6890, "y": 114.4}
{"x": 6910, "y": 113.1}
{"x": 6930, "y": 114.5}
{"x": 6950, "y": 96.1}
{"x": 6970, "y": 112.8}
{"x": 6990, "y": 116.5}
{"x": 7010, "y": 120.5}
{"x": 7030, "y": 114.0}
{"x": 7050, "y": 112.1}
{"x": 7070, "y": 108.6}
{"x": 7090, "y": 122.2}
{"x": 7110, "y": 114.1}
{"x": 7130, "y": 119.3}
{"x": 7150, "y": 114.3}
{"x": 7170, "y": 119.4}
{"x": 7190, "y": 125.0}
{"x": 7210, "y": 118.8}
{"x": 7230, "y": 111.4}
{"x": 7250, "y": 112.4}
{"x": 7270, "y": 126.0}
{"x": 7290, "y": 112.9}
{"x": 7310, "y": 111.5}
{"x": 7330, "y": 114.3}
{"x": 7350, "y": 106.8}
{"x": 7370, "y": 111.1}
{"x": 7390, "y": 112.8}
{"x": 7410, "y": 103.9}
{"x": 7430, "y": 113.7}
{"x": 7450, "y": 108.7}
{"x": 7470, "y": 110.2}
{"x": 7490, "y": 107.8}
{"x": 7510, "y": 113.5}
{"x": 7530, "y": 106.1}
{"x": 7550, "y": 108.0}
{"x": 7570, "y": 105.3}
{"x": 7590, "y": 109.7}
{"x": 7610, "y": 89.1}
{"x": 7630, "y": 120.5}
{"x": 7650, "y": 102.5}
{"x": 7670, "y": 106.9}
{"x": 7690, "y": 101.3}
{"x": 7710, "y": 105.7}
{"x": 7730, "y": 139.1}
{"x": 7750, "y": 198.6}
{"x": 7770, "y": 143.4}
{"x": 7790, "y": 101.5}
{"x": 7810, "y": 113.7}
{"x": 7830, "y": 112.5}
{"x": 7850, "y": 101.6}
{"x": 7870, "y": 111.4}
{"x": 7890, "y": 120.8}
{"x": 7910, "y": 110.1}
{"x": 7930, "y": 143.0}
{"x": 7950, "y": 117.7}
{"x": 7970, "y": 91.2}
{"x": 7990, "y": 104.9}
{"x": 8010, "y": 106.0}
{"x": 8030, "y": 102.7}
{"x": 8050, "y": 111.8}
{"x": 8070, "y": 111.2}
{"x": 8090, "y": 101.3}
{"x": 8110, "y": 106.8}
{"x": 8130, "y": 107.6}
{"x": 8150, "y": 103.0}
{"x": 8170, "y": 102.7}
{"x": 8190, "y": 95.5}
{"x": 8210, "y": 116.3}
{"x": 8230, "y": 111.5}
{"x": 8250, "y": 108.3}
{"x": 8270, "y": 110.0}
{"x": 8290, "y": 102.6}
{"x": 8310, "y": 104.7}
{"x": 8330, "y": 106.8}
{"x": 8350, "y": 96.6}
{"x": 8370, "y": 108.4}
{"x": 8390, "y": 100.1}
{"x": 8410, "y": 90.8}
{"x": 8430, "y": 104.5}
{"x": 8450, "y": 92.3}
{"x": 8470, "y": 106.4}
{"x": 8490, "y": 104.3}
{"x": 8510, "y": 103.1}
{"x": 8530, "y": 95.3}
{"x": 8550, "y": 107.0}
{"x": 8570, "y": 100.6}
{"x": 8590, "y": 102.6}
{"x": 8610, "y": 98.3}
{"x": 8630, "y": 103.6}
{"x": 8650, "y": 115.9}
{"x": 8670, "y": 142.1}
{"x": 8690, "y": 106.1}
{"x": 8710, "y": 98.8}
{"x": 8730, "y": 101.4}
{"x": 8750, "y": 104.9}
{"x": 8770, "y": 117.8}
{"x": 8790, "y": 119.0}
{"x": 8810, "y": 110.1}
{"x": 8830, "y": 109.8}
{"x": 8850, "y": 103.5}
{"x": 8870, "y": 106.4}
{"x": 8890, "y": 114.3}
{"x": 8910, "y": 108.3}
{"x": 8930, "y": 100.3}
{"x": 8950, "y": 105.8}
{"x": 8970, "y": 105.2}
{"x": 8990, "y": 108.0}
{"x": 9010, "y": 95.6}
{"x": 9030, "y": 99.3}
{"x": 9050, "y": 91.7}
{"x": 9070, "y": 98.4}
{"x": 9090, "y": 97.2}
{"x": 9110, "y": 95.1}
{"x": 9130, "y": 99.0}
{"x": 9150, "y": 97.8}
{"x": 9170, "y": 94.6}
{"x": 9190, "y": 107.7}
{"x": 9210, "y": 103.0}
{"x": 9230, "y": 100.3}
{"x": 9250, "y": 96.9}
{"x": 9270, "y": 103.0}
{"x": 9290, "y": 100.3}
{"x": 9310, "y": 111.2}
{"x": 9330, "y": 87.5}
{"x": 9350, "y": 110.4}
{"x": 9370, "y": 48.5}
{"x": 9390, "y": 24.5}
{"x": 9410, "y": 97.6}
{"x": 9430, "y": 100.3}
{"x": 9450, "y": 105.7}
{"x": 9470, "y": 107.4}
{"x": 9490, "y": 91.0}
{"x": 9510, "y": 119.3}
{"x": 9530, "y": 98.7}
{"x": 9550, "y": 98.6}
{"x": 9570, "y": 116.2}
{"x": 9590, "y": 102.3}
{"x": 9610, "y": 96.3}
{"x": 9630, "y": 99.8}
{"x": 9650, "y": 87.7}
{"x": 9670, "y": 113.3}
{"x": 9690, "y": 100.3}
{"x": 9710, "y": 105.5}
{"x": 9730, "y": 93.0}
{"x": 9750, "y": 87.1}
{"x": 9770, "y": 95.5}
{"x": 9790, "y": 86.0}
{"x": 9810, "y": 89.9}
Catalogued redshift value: 0.179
